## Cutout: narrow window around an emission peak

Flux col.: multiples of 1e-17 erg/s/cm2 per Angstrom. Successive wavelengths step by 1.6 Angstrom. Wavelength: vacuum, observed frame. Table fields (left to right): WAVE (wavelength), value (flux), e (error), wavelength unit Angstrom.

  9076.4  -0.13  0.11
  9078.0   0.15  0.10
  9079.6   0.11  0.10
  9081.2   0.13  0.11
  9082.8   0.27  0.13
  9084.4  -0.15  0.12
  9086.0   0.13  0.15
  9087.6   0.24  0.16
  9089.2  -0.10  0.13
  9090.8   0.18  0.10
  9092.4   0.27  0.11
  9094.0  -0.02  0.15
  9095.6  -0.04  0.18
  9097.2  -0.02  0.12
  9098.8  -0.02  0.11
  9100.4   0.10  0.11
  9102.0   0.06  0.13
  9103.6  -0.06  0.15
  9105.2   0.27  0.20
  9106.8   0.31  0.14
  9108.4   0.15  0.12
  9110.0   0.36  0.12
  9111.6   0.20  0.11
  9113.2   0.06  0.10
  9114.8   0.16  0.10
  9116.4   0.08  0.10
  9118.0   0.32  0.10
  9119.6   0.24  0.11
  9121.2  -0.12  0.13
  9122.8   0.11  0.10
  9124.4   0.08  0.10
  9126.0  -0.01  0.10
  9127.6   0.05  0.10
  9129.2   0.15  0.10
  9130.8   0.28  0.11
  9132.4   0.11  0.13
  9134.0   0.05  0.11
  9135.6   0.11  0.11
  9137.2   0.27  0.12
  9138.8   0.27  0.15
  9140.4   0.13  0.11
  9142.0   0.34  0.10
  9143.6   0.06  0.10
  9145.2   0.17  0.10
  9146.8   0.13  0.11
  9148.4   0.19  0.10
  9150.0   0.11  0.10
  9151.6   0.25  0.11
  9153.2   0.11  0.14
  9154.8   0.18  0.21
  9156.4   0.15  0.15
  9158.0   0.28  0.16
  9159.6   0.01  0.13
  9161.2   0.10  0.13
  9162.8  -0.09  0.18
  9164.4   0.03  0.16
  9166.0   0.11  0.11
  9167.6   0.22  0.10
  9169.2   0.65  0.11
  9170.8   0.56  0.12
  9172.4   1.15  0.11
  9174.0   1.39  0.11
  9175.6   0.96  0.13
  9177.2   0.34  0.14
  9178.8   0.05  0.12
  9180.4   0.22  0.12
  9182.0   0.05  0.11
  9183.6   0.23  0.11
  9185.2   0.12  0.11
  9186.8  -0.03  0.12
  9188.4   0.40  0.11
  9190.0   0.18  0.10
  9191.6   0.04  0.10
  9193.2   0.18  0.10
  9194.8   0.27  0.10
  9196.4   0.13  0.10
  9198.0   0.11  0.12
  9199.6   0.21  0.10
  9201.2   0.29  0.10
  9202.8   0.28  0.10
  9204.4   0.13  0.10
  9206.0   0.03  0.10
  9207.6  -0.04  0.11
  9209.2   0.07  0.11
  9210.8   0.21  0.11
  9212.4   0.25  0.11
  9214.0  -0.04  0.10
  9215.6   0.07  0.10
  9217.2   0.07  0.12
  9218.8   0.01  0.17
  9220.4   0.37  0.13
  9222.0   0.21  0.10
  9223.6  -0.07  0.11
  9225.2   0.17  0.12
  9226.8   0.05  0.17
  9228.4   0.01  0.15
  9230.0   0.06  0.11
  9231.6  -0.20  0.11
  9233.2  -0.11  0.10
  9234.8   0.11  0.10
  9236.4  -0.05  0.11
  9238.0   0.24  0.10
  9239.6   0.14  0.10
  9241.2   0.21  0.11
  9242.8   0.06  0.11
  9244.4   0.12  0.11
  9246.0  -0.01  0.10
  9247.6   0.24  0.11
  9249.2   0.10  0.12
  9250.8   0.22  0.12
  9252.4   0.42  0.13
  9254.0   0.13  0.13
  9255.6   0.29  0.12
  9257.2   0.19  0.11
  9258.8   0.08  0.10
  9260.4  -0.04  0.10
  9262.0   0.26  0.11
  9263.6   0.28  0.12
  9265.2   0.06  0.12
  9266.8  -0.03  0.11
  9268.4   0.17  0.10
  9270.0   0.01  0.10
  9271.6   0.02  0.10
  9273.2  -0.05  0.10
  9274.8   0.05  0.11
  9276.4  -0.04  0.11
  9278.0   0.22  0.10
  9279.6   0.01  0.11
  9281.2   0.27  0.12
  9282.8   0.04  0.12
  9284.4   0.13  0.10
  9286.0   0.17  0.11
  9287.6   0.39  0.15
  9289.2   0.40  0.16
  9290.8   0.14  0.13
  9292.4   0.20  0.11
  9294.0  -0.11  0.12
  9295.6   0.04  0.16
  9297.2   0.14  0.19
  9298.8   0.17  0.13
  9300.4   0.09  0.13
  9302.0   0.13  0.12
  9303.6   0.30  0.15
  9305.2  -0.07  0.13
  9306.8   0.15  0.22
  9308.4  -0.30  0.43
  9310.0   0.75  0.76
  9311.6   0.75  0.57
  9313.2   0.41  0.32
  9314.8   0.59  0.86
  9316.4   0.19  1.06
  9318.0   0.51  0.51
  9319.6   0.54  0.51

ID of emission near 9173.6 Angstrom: Hbeta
